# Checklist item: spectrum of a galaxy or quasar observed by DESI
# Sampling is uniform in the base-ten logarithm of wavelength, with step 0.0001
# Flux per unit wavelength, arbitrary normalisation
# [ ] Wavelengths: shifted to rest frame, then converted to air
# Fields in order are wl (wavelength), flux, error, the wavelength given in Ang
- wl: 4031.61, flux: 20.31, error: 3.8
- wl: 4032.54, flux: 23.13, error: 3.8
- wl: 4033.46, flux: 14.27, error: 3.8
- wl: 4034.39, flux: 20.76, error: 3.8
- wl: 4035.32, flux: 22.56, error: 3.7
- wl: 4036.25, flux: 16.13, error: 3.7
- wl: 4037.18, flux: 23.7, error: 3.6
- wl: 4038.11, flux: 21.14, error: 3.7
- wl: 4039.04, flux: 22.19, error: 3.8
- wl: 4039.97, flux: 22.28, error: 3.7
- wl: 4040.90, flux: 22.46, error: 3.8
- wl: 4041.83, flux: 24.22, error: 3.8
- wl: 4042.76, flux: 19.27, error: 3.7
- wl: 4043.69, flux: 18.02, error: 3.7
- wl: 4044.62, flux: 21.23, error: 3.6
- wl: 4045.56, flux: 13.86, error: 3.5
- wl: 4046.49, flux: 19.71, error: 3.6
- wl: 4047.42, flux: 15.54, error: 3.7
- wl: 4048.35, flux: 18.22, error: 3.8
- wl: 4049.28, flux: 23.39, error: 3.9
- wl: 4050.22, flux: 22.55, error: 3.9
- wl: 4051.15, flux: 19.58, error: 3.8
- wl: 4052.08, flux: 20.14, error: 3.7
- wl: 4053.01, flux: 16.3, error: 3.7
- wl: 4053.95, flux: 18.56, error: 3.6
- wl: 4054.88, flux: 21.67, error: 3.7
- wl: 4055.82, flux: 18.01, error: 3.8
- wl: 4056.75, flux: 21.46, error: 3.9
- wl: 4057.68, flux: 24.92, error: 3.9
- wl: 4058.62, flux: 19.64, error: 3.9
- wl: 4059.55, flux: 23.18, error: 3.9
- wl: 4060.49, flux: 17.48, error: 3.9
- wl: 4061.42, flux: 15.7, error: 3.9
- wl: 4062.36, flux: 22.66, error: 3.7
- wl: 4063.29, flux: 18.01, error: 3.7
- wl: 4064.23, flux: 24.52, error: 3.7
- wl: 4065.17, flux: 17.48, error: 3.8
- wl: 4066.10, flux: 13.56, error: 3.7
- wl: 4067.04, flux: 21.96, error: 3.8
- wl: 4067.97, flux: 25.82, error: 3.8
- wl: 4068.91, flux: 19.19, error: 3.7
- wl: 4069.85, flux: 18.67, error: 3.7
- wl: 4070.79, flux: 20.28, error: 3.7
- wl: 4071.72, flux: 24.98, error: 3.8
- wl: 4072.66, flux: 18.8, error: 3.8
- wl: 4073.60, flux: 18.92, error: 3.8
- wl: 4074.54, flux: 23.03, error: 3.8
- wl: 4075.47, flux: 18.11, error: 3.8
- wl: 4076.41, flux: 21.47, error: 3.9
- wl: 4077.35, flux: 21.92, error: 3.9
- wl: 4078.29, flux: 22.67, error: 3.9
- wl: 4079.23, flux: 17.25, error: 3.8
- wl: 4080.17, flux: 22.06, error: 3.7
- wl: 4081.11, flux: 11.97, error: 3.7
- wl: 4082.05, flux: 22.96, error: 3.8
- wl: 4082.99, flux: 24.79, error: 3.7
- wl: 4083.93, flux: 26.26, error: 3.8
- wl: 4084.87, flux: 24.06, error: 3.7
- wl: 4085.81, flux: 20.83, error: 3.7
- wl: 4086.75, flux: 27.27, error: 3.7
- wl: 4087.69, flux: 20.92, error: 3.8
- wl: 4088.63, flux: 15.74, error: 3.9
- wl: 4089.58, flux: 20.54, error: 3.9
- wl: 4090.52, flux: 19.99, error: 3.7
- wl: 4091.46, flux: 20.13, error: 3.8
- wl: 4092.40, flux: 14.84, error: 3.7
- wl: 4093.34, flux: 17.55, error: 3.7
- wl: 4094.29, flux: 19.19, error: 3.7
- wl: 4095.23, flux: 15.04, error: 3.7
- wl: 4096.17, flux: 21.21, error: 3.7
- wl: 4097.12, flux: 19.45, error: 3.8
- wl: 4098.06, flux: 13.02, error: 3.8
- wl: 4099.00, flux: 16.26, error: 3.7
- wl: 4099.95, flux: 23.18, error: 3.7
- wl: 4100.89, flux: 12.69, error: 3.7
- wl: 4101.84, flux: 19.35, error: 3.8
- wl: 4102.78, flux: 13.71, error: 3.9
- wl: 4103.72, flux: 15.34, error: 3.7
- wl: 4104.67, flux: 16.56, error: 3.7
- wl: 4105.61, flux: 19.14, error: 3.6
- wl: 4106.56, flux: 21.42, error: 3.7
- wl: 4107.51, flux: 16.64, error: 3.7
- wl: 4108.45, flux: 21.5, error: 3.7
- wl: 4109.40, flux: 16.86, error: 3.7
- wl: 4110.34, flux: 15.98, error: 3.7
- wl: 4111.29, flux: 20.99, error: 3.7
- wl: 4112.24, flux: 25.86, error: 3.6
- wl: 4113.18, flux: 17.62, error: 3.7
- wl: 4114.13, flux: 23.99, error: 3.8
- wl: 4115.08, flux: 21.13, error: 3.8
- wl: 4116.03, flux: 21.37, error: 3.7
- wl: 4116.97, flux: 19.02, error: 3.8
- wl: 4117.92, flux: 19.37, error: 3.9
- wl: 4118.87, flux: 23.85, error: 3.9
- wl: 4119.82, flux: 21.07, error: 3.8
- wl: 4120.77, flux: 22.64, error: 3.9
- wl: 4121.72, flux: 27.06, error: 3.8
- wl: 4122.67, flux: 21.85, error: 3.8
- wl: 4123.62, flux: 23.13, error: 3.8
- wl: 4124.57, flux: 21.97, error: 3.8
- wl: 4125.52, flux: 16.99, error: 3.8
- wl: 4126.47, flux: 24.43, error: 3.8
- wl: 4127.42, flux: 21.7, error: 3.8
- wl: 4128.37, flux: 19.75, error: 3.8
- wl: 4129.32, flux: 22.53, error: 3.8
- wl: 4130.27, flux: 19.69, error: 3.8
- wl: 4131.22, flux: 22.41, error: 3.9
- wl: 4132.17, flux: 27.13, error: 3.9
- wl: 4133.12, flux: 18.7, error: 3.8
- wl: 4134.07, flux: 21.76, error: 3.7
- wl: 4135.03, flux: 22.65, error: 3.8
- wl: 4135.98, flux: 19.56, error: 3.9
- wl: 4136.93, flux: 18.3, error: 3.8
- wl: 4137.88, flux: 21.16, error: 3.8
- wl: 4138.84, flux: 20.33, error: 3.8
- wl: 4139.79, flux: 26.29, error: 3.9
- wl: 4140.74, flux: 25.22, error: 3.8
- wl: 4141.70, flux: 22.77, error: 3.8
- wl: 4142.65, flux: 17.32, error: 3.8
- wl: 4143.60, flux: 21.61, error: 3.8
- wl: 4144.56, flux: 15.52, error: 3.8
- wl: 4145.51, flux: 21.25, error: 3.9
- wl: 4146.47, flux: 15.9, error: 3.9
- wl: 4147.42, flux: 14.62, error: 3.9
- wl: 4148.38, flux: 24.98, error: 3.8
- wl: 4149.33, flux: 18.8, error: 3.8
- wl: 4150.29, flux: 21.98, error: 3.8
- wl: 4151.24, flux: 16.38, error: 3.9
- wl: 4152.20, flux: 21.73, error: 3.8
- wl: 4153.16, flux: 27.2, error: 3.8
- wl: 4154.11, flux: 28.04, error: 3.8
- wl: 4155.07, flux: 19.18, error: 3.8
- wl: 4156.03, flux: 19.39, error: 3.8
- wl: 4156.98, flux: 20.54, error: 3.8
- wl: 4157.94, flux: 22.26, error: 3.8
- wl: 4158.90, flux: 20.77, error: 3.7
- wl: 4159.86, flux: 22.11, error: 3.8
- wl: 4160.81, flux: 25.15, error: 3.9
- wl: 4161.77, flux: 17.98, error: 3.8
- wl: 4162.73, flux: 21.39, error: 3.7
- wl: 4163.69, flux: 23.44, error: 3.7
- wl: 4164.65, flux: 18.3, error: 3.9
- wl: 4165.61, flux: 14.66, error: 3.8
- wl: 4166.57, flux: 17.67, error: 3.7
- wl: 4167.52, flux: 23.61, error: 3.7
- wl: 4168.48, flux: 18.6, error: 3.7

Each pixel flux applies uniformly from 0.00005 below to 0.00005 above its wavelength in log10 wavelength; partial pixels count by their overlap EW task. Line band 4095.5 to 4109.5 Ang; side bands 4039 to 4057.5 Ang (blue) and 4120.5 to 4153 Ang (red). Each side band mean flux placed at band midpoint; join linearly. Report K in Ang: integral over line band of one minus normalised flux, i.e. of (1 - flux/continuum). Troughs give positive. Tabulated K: 2.00 Ang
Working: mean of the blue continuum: 20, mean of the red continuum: 21.2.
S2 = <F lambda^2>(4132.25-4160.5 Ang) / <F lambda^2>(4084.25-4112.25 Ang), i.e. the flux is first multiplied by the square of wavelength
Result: 1.15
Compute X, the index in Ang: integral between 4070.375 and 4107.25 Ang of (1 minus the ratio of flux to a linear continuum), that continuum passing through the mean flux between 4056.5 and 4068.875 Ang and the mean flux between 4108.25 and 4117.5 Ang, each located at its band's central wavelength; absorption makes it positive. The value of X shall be 1.6 Ang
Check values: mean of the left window 20.4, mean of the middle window 19.5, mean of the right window 20.4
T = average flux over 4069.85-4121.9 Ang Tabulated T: 19.9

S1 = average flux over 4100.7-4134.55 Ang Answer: 20.5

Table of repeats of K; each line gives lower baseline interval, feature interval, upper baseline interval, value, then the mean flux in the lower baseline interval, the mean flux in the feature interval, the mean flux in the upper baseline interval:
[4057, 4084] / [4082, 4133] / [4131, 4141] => 2.65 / 20.6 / 20.3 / 22.1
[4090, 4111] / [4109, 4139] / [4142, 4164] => -3.49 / 17.7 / 21.3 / 20.8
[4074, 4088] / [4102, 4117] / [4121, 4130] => 1.89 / 21.7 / 19.2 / 22.1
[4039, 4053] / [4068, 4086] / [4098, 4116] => -1.64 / 20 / 21.1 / 18.7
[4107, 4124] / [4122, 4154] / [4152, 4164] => 0.73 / 21.1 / 21.2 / 22.2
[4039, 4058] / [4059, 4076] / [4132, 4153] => 0.06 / 20.1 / 20.1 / 20.6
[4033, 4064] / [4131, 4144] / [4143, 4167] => -0.92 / 20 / 21.8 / 20.4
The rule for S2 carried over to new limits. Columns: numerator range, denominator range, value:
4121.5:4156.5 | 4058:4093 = 1.07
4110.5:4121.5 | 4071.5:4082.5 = 1.08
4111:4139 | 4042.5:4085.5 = 1.10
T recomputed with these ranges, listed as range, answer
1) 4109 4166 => 21.1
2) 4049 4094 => 20.4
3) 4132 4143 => 21.7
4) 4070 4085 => 21.1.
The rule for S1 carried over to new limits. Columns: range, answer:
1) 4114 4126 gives 21.7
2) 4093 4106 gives 17.2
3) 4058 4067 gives 19.4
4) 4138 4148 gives 20.2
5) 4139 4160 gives 21.1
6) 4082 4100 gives 20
